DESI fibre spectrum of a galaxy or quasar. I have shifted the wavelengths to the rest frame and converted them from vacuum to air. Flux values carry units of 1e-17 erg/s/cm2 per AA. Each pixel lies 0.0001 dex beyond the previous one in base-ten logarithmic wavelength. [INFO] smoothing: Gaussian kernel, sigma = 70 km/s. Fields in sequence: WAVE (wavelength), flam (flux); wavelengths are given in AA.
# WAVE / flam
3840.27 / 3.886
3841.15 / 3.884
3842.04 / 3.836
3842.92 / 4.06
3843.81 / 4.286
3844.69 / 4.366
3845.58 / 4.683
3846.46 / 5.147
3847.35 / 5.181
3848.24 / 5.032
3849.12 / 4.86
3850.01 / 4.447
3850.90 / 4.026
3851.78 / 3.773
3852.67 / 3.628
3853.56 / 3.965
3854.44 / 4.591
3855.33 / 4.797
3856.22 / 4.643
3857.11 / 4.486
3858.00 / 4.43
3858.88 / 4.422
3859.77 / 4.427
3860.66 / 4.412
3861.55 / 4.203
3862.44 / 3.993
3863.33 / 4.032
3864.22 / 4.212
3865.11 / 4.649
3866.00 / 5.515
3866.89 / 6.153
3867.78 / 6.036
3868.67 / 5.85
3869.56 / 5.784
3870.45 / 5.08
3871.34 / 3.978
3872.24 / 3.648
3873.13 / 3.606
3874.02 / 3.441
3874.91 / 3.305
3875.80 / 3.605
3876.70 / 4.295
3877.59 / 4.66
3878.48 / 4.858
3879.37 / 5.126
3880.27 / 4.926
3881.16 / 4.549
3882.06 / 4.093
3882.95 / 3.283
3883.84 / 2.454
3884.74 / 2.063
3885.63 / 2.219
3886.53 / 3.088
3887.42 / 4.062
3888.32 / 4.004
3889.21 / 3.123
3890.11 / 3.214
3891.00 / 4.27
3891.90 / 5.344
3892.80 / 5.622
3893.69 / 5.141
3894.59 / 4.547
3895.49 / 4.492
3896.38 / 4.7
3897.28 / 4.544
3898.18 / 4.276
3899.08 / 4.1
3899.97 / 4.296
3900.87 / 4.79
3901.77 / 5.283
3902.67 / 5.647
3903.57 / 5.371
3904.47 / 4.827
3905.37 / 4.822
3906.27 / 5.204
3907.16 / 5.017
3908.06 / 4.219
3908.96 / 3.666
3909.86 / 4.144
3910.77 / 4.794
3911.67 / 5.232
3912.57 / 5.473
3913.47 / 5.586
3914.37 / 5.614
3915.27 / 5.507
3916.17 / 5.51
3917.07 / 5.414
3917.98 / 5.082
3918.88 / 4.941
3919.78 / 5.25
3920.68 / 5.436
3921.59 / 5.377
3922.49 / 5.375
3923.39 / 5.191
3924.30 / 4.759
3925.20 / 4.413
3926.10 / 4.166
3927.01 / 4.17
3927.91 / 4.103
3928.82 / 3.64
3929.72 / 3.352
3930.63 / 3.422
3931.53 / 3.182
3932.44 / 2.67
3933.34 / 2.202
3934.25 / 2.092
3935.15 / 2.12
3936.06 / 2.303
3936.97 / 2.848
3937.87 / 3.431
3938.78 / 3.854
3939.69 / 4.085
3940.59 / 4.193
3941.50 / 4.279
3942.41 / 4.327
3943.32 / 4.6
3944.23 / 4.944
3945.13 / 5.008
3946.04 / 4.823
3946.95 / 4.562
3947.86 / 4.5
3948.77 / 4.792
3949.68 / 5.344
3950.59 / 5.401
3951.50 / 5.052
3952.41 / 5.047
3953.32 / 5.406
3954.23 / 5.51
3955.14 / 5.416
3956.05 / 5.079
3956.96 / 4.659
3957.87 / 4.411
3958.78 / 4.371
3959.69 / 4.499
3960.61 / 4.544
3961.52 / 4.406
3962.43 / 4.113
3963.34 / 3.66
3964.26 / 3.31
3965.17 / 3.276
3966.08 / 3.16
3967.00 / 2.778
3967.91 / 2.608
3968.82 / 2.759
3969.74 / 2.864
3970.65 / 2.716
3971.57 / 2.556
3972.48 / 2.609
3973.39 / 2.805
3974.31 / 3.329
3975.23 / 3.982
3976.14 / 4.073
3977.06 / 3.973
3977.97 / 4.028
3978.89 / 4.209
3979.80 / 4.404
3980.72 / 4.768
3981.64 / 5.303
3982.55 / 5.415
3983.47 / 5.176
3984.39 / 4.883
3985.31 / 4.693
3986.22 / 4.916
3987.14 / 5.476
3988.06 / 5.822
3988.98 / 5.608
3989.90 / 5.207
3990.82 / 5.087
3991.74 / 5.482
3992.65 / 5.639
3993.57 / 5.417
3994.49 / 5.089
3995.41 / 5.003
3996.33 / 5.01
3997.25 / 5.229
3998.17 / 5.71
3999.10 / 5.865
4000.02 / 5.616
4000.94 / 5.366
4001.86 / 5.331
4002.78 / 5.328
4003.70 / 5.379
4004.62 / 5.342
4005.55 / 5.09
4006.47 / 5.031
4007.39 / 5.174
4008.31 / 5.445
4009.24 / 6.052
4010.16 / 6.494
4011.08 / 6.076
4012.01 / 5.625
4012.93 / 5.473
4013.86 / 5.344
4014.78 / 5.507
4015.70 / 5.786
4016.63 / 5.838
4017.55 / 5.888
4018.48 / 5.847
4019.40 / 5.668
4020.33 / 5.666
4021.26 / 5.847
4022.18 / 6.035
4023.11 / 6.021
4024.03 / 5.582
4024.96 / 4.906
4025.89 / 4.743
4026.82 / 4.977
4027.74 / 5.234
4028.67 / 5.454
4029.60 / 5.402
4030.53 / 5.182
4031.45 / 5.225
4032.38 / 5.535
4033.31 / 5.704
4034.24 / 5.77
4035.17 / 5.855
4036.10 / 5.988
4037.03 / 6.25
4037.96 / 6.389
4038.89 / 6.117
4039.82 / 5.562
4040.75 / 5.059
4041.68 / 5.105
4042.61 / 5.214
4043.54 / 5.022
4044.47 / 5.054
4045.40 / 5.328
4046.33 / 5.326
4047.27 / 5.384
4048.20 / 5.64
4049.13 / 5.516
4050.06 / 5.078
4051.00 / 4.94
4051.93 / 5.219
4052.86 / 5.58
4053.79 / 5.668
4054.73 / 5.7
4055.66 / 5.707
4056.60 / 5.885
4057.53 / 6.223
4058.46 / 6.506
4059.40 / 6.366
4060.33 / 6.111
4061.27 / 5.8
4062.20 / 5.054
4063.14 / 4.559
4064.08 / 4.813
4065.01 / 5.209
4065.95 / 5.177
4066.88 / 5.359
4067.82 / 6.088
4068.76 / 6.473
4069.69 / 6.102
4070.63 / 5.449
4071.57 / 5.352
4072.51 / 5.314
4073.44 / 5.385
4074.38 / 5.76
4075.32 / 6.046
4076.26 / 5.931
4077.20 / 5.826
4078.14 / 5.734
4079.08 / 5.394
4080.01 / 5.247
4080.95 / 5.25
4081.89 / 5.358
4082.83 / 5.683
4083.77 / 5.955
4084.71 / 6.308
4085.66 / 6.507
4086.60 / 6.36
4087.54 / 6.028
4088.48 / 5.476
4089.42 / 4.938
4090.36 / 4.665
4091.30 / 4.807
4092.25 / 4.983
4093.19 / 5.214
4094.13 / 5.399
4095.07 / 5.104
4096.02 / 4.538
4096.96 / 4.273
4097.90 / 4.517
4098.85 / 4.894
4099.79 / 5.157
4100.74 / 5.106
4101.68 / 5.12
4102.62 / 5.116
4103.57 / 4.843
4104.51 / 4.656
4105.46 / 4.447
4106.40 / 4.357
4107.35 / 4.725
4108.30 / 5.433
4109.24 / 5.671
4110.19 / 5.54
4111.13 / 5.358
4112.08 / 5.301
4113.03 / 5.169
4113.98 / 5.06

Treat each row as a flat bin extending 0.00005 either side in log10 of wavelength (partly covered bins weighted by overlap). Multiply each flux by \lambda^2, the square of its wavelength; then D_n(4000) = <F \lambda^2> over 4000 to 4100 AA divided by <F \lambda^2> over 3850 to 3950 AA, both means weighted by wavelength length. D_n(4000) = 1.4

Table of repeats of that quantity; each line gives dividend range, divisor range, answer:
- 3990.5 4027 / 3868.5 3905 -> 1.37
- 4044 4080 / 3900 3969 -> 1.35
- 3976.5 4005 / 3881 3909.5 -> 1.27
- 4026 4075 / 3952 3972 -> 1.46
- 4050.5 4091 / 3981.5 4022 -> 1.07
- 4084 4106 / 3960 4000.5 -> 1.24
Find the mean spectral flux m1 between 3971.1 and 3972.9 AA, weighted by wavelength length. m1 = 2.58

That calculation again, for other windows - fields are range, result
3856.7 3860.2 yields 4.45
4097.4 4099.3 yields 4.69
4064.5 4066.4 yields 5.19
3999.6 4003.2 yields 5.41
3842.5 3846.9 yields 4.51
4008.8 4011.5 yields 6.23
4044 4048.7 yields 5.35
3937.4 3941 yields 3.89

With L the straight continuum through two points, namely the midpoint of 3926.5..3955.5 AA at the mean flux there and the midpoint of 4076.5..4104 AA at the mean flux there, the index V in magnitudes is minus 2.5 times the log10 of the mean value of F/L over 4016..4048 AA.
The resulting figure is -0.15 mag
